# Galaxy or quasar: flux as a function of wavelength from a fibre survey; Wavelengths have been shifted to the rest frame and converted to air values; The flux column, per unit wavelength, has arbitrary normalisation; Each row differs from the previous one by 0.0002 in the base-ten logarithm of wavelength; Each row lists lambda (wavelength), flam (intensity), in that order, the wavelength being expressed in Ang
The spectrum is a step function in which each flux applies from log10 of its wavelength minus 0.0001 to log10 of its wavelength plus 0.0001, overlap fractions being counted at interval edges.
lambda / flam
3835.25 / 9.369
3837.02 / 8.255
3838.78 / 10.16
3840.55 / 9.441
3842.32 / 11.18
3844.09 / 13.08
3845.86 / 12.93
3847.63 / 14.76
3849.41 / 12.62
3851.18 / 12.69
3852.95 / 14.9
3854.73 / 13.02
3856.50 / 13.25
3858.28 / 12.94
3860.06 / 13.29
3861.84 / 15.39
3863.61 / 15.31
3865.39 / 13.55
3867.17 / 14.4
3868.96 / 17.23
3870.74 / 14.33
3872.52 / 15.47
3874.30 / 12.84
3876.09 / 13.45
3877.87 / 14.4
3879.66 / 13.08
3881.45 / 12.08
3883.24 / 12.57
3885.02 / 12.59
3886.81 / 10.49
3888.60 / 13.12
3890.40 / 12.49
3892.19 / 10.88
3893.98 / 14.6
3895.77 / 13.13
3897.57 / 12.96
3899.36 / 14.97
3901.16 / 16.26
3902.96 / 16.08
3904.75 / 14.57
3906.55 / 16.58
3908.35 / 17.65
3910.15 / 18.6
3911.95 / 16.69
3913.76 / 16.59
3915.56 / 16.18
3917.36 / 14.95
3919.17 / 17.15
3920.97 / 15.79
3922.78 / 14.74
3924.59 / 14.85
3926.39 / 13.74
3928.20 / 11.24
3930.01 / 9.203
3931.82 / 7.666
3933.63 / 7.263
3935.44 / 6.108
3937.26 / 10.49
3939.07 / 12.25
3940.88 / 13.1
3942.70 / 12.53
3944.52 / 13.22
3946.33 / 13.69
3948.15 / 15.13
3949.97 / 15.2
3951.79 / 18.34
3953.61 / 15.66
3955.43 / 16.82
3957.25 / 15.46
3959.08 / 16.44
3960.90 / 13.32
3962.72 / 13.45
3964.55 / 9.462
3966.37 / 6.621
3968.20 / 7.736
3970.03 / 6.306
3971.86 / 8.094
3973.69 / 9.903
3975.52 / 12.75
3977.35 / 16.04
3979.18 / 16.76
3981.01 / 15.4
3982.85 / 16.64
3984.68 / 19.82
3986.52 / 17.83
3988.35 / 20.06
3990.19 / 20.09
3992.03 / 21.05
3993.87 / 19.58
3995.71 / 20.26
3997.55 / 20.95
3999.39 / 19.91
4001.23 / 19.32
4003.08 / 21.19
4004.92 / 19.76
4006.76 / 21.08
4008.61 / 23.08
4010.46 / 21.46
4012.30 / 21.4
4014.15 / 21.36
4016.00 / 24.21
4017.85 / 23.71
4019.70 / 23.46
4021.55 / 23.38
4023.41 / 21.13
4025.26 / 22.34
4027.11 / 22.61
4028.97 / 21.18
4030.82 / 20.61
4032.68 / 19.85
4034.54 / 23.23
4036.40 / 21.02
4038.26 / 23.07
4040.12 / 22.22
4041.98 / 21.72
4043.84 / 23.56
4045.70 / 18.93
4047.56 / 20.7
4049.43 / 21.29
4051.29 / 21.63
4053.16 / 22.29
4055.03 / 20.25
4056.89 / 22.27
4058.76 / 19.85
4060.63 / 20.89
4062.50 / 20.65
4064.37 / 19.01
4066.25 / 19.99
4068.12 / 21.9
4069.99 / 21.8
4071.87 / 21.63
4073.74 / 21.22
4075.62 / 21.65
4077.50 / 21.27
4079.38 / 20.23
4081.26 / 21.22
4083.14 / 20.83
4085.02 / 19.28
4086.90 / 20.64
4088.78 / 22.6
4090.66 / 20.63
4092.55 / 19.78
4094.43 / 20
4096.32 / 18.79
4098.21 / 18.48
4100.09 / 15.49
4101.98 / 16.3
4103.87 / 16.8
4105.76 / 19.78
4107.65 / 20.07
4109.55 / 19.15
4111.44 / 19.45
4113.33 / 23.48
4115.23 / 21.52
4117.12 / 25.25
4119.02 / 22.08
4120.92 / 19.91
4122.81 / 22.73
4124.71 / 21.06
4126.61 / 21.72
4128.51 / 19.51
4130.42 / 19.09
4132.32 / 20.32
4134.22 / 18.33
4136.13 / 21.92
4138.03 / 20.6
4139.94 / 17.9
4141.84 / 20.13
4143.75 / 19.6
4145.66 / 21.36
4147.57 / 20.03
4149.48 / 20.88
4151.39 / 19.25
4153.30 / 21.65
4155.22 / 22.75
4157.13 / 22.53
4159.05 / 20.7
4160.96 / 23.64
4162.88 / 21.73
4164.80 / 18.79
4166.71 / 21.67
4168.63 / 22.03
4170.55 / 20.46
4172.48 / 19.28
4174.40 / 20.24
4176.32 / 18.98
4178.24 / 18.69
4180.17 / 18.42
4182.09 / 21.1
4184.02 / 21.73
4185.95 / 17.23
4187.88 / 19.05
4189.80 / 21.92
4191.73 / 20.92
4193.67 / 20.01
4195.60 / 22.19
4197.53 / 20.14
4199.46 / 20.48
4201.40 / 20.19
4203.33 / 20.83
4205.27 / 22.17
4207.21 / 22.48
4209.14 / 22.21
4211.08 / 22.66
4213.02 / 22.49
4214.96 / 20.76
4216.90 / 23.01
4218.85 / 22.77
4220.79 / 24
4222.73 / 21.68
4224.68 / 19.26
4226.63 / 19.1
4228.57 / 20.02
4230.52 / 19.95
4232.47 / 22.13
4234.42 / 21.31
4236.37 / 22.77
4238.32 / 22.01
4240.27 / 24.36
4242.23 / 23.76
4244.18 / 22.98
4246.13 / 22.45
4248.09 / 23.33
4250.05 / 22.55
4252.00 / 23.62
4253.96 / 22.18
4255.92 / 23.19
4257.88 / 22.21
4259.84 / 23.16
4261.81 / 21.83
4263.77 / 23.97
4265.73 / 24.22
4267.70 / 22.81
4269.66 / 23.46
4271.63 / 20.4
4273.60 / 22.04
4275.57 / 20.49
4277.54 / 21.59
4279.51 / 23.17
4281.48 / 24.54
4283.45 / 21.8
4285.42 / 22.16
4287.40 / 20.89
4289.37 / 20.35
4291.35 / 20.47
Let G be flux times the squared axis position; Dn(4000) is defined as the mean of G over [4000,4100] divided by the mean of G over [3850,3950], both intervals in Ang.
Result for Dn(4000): 1.67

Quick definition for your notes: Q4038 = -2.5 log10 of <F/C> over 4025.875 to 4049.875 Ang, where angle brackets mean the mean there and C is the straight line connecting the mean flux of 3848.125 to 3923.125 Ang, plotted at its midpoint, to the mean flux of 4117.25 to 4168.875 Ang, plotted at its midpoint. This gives -0.183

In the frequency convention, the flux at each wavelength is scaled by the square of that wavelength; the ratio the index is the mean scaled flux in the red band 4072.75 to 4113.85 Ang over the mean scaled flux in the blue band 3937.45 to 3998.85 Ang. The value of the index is 1.4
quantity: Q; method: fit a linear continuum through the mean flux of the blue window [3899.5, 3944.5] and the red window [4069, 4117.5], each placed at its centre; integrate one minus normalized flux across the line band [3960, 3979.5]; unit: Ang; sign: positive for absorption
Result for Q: 6.02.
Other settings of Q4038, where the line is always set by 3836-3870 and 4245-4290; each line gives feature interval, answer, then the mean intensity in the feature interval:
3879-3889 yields 0.125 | 12.3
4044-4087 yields -0.169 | 20.9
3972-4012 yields -0.144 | 18.6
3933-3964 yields 0.137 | 13.5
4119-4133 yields -0.080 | 20.7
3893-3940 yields 0.047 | 13.8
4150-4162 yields -0.093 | 21.7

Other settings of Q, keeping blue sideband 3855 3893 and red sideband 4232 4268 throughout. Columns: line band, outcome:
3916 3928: -0.3 Ang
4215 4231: 0.7 Ang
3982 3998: -3.1 Ang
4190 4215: 0.4 Ang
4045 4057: -2.1 Ang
